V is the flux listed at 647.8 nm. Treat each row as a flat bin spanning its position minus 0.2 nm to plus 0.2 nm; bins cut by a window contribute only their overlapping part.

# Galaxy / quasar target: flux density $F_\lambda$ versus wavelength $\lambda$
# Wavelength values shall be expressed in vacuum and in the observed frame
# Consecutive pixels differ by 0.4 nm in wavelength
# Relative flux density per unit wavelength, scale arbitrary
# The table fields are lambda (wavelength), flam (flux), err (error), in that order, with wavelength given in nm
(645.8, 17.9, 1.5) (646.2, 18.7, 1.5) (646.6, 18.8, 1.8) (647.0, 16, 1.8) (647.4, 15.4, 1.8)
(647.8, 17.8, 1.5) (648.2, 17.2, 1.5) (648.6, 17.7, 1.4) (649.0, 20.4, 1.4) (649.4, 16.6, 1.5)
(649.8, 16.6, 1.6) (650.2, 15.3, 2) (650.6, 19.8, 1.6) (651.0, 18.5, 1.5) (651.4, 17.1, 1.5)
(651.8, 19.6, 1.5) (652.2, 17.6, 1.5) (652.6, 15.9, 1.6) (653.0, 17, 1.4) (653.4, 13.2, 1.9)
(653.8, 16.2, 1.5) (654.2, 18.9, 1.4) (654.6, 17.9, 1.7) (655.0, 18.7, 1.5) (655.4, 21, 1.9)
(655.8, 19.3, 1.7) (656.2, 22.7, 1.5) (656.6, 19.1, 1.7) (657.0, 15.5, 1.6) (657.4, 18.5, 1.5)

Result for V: 17.8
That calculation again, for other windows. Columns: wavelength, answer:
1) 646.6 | 18.8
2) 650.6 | 19.8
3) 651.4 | 17.1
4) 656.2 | 22.7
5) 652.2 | 17.6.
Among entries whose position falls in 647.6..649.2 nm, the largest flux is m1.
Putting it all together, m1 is 20.4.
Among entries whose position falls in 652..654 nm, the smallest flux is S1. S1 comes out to 13.2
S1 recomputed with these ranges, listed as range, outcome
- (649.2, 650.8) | 15.3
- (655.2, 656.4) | 19.3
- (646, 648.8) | 15.4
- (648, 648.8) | 17.2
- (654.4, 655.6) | 17.9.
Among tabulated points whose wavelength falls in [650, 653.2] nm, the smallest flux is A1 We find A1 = 15.3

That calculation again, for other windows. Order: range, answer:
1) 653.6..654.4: 16.2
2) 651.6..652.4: 17.6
